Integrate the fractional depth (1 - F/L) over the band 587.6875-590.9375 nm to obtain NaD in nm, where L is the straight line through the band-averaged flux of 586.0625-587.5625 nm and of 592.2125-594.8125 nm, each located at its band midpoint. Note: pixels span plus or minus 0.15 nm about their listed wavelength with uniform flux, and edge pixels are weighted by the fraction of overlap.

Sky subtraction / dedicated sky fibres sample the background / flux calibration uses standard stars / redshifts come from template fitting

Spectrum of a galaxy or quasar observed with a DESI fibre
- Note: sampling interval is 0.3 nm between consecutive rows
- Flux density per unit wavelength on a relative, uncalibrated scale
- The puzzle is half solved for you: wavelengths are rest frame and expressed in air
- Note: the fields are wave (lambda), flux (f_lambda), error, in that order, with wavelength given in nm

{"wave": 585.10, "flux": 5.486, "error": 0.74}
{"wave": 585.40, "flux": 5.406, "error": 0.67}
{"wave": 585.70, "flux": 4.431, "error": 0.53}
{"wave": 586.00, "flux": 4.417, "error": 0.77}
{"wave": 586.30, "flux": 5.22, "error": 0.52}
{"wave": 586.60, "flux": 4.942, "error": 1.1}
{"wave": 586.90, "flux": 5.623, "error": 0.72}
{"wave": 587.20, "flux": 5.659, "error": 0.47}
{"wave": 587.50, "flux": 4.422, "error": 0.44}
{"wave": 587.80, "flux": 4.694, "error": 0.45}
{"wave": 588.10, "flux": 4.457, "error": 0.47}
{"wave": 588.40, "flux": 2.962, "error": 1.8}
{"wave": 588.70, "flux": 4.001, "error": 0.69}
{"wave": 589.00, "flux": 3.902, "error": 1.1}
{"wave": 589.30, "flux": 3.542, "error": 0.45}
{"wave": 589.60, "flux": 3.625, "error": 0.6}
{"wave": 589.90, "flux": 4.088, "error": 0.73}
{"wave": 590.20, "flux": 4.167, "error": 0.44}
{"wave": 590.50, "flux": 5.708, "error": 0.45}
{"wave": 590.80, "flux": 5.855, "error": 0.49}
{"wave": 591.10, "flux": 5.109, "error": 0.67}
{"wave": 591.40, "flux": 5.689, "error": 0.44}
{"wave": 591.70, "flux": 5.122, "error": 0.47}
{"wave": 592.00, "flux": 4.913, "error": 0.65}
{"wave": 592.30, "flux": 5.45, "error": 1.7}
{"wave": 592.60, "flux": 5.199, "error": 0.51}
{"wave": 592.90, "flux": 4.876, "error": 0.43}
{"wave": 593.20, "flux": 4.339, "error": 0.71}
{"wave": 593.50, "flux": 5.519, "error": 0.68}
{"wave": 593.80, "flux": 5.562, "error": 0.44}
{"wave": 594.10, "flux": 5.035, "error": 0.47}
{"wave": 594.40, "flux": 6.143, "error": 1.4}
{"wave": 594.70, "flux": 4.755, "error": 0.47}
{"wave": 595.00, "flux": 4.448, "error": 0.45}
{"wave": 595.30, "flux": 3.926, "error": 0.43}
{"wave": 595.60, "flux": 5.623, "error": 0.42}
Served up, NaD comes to 0.58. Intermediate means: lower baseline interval 5.17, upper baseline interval 5.21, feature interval 4.26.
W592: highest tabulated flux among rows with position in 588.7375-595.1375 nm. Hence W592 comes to 6.143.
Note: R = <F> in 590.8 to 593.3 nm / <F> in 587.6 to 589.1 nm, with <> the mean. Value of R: 1.3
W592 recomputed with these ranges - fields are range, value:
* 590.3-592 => 5.855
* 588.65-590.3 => 4.167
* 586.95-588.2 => 5.659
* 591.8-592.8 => 5.45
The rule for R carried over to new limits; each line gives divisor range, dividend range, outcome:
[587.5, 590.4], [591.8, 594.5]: 1.30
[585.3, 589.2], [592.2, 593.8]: 1.11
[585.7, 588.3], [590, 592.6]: 1.07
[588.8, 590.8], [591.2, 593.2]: 1.20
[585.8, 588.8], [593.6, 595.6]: 1.08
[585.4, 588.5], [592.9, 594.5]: 1.11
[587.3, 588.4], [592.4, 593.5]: 1.13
